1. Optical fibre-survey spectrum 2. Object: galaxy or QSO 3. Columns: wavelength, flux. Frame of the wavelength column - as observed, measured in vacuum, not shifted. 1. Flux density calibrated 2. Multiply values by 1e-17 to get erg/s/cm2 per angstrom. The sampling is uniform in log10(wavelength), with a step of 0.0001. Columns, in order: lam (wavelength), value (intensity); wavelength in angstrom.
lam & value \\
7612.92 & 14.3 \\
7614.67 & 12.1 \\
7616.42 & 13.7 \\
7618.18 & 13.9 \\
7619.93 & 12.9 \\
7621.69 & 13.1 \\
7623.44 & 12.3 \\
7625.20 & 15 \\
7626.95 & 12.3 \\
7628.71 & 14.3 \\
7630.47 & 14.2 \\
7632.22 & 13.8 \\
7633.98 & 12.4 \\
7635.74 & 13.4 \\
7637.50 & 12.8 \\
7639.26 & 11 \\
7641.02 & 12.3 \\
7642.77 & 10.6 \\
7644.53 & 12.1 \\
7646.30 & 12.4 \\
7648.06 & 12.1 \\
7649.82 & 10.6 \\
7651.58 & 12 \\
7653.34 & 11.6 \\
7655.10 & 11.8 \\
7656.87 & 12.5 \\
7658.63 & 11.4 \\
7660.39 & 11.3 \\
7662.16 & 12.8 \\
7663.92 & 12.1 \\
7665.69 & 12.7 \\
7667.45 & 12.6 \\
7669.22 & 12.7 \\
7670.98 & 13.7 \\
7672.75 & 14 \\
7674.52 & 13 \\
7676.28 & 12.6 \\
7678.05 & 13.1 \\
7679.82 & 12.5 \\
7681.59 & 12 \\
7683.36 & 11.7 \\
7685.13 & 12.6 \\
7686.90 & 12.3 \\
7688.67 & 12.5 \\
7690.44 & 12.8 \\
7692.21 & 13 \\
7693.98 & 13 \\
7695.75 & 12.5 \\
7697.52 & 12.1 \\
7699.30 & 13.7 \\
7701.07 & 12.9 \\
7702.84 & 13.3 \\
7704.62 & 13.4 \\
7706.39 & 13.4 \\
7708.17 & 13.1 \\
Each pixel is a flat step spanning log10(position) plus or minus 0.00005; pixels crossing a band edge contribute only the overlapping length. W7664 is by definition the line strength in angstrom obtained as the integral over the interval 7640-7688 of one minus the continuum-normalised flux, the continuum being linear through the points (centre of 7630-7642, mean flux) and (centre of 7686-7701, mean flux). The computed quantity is 1.90 angstrom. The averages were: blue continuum 12.8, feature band 12.3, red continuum 12.7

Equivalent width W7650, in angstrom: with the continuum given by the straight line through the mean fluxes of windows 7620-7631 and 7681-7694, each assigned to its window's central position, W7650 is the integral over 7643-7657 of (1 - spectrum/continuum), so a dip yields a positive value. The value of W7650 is 1.4 angstrom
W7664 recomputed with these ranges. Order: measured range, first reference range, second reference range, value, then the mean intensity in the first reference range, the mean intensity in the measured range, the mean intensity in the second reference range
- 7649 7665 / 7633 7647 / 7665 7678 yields 1.0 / 12.1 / 11.8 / 13.1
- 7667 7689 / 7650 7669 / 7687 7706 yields -0.4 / 12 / 12.7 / 12.9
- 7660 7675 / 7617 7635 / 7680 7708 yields 0.2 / 13.4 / 12.8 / 12.7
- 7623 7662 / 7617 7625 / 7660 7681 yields 2.0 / 13.2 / 12.4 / 12.8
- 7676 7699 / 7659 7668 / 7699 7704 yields 0.6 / 12.2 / 12.5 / 13.3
